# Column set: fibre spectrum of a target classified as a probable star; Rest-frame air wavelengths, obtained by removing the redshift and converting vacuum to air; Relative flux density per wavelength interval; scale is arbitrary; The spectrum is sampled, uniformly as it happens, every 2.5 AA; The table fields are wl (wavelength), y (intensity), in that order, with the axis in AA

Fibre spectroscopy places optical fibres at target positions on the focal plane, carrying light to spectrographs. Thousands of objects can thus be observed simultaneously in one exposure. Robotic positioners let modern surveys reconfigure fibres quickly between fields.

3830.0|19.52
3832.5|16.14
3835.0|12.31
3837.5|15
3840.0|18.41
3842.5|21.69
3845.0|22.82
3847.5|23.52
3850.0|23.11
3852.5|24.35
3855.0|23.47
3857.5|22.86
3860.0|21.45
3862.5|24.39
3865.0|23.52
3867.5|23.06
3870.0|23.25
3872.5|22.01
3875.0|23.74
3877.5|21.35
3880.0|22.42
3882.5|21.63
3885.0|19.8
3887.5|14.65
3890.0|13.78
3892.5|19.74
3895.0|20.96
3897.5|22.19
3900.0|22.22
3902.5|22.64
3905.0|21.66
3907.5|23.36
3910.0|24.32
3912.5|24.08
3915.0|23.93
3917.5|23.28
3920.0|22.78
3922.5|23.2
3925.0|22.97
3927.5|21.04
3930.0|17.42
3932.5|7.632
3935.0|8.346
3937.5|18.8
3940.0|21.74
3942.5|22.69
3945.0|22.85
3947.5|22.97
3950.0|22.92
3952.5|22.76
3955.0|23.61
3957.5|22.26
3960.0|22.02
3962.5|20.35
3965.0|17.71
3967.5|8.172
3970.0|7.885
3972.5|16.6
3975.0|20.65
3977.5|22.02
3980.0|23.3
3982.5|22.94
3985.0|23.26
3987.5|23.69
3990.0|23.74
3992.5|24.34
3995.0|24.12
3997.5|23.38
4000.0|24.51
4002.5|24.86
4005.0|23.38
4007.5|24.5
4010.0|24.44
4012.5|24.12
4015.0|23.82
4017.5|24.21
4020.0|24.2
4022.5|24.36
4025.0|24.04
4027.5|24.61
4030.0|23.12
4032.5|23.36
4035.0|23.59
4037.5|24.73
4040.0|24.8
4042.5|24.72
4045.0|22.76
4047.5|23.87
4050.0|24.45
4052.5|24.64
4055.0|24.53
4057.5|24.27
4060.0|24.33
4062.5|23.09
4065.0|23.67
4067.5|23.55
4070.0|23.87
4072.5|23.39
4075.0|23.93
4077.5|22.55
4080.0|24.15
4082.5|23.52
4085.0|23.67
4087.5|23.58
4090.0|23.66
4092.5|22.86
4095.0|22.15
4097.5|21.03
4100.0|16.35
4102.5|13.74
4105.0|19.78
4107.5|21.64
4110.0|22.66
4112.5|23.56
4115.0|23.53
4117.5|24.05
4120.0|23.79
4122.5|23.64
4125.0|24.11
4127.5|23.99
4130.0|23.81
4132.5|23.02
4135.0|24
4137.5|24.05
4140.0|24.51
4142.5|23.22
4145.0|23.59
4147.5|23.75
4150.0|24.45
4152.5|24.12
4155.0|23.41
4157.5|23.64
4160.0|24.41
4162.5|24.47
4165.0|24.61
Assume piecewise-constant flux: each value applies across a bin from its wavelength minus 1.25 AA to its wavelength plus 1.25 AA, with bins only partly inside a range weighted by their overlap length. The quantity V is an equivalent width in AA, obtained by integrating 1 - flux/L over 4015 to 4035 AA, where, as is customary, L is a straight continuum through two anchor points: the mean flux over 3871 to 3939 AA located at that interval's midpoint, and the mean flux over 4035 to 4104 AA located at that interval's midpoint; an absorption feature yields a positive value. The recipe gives -1.5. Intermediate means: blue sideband 20.4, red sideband 23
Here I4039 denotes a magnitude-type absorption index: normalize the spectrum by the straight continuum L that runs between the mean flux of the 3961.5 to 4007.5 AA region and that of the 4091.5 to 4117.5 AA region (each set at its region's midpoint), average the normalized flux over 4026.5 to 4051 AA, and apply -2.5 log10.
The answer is -0.150 mag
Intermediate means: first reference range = 20.9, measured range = 24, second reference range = 20.9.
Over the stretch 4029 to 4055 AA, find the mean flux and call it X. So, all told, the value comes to 24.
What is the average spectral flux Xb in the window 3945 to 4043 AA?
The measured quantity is 22.4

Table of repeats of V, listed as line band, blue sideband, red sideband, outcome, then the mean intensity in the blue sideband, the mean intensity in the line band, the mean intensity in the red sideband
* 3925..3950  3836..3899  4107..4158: 3.7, 21.3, 18.6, 23.7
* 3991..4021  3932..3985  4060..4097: -4.7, 19.2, 24.2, 23.4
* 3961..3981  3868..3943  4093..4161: 3.9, 20.6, 17.1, 22.7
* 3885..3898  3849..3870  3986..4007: 2.9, 23.3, 18.2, 24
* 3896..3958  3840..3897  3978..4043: 3.7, 21.6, 21.3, 24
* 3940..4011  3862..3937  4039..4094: 1.7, 20.8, 21.6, 23.8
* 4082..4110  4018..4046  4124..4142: 3.3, 24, 21.1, 23.9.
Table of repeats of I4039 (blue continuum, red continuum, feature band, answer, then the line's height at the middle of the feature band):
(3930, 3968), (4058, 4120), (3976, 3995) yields -0.167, 20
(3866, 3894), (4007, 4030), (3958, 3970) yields 0.352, 22.7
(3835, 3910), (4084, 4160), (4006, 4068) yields -0.082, 22.3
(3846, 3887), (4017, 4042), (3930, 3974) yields 0.273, 23.4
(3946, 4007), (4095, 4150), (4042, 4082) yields -0.086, 22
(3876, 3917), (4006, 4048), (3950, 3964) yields 0.017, 22.5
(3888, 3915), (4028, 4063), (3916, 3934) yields 0.113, 21.8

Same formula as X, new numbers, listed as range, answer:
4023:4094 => 23.8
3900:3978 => 20.1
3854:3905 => 21.5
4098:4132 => 21.9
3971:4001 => 22.6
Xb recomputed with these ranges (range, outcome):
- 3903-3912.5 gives 23.2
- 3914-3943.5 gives 19.4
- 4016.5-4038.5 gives 24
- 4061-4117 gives 22.3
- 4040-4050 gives 24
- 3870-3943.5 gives 20.5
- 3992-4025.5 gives 24.2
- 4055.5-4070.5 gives 23.8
